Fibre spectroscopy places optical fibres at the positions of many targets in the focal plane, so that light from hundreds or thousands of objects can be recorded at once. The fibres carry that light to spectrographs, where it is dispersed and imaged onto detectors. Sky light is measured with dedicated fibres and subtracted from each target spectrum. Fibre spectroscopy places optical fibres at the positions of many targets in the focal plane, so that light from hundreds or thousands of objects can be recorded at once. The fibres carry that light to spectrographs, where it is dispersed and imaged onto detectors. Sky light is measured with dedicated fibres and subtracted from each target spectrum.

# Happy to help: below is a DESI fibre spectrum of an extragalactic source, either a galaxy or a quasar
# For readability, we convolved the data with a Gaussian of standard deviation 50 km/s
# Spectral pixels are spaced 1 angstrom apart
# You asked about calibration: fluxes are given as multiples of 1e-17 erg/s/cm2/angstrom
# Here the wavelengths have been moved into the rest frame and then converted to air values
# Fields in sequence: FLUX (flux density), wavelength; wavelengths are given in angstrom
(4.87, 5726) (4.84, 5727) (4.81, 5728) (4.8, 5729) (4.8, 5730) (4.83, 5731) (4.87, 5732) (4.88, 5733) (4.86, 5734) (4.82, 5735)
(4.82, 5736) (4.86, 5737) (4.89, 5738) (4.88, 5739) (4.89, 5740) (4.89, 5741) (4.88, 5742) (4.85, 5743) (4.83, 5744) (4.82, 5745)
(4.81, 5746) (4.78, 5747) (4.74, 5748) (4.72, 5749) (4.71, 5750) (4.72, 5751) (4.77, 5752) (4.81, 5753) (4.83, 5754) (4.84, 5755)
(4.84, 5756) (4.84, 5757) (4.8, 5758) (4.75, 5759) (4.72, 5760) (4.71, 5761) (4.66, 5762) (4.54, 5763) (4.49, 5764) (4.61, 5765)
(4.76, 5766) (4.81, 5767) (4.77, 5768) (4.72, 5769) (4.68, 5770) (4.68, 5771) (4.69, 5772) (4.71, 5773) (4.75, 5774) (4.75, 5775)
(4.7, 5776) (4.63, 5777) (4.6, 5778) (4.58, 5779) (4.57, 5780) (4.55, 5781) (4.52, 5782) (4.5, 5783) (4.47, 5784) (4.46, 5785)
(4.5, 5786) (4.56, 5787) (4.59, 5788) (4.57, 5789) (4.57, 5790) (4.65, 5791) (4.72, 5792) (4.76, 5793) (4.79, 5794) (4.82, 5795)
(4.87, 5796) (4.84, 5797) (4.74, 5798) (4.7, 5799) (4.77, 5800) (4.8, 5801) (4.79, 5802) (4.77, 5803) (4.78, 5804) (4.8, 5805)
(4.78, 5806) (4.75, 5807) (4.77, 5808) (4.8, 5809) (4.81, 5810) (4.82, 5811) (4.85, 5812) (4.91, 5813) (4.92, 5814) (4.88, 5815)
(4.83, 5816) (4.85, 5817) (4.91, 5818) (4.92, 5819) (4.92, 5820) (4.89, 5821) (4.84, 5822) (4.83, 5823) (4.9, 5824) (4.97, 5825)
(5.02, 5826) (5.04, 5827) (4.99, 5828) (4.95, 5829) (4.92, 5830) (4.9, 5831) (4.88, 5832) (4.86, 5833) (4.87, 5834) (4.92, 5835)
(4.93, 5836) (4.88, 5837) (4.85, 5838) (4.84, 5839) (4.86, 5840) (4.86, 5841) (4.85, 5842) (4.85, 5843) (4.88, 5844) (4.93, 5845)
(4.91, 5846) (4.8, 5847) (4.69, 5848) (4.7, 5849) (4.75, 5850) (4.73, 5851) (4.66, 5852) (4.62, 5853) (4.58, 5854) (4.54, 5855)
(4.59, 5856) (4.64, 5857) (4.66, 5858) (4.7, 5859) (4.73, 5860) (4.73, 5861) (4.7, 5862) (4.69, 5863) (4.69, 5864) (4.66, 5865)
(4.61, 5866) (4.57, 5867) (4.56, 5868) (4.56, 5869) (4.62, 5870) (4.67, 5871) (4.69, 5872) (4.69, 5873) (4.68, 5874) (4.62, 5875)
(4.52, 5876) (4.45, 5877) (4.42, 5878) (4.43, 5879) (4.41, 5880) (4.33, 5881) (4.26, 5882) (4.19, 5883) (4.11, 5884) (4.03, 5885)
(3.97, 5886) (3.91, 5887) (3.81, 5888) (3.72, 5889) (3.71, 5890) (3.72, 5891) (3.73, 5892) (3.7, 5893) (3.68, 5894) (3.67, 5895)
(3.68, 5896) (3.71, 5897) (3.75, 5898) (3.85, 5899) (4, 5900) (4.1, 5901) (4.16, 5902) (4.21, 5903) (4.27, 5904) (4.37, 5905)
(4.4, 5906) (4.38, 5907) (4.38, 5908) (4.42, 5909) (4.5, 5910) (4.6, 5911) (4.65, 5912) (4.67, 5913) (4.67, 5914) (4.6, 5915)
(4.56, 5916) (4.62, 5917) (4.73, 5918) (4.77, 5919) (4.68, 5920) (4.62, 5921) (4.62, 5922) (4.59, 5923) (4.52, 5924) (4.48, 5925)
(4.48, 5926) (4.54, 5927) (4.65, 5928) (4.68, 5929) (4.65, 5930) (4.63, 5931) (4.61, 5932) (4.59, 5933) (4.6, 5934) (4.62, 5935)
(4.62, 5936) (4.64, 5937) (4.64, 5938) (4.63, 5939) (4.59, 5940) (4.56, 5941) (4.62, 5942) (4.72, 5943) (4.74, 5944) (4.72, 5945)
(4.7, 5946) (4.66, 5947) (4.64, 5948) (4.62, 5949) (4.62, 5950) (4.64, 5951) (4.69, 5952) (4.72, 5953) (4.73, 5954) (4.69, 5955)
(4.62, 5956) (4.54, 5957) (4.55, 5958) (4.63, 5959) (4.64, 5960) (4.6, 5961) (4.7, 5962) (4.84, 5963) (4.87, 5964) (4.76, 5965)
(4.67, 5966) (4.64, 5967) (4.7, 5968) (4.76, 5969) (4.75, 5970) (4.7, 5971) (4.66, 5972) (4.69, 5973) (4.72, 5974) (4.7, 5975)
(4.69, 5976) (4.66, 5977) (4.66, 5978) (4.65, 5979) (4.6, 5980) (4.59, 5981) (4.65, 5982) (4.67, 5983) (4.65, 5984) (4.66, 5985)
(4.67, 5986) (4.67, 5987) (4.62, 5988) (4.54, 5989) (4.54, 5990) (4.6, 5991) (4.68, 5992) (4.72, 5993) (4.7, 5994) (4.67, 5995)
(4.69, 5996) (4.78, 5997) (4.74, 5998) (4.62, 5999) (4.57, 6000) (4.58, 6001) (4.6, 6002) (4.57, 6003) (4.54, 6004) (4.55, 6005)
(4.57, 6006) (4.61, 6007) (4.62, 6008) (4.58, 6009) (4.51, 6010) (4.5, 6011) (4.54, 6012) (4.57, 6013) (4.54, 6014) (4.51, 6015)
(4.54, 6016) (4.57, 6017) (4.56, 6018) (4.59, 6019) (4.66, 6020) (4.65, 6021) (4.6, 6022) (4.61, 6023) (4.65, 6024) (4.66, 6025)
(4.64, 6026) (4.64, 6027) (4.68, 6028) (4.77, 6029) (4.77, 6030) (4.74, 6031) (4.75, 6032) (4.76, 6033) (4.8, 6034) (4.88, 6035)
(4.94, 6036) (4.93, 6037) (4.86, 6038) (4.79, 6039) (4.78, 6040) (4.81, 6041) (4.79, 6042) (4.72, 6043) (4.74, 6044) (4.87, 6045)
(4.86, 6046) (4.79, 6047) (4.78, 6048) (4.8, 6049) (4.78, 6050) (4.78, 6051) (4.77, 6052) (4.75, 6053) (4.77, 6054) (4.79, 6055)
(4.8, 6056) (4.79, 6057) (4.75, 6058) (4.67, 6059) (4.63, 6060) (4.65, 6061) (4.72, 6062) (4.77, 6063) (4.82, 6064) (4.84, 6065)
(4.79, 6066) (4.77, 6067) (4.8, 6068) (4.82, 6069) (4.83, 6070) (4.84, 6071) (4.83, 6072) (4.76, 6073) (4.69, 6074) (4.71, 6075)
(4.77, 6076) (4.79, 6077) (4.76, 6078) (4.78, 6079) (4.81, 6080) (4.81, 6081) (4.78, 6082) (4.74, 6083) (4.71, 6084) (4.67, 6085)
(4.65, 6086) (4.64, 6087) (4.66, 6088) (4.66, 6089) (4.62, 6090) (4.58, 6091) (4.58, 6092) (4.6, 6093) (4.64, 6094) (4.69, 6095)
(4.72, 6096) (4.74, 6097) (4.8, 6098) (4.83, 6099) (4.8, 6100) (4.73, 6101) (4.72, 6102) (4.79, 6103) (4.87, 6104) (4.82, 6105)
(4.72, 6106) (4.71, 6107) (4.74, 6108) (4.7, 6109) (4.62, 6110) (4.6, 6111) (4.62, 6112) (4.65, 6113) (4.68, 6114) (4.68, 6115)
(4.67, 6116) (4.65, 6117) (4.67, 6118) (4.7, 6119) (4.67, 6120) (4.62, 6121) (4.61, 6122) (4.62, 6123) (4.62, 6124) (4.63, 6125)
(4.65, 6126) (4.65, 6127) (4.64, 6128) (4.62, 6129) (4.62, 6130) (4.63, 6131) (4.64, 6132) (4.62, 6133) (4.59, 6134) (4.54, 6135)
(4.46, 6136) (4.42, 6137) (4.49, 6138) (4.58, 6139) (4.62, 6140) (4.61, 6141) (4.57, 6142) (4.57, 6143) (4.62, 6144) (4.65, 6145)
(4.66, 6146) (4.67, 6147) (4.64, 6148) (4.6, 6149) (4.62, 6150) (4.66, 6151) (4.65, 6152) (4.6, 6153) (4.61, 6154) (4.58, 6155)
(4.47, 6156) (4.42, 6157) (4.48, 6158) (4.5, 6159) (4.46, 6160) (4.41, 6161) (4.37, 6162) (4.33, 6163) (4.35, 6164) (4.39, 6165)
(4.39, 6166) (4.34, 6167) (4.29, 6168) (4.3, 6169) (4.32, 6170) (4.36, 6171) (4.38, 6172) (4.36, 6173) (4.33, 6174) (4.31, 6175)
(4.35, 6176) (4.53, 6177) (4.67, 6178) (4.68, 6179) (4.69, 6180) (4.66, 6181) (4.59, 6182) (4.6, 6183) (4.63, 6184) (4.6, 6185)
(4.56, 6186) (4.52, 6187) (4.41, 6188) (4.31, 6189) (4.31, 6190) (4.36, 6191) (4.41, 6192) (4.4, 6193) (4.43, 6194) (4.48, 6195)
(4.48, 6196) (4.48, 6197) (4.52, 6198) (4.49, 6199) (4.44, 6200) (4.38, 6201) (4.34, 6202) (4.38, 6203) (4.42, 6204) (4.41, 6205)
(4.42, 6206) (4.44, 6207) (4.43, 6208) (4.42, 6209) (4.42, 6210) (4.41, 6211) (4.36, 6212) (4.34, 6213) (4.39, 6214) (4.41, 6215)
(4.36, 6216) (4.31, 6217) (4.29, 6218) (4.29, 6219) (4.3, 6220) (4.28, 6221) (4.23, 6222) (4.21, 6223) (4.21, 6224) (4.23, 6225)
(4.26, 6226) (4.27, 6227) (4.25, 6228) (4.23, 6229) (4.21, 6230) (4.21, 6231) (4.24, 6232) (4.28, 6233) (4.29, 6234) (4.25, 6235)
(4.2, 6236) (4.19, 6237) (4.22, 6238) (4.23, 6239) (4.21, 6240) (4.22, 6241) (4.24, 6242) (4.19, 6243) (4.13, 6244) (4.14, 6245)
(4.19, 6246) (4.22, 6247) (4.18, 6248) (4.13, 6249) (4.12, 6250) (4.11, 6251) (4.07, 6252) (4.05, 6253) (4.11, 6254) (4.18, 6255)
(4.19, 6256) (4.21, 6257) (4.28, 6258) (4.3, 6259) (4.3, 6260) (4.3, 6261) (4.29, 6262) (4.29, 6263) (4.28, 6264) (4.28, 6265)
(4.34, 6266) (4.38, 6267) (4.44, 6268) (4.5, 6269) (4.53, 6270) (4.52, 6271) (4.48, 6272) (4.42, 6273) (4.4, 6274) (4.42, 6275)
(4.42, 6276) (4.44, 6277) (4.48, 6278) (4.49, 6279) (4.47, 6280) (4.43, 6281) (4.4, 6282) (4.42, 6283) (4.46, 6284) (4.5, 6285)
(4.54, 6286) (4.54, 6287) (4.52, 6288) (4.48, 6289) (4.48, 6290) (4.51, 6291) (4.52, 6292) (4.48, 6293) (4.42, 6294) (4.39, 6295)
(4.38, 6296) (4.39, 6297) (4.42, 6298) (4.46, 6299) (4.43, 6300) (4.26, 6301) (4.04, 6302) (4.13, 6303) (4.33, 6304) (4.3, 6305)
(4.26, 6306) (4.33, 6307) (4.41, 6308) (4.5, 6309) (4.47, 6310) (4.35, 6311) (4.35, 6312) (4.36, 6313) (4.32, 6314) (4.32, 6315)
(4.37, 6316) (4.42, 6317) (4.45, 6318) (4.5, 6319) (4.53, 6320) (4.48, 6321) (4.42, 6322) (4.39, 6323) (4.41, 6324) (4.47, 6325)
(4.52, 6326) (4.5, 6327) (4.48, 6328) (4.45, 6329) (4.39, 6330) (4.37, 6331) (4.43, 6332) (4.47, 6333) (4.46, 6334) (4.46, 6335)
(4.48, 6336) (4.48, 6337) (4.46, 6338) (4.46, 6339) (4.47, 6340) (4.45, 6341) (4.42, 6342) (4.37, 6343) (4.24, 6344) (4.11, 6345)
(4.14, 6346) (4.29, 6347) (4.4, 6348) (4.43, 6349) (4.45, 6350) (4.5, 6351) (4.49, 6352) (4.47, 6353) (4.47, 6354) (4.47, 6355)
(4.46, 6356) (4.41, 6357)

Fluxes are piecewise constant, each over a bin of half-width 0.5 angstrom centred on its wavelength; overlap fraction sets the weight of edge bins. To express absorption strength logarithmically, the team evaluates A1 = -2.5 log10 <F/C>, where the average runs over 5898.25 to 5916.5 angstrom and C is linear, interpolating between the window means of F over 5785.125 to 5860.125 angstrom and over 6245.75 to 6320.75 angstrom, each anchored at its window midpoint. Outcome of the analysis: 0.083 mag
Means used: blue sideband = 4.8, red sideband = 4.36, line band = 4.37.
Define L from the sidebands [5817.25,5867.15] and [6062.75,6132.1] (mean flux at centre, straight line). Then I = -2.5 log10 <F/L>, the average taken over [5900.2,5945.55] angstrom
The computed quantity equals 0.05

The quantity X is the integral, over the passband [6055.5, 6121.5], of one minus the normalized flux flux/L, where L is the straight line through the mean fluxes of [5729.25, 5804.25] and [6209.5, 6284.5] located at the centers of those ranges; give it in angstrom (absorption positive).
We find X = -4.2 angstrom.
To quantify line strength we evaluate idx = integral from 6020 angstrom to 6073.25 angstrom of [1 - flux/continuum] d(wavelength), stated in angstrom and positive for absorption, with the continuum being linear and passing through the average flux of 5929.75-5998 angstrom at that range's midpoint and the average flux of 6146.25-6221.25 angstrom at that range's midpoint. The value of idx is -2.1 angstrom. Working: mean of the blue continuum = 4.66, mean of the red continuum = 4.45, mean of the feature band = 4.76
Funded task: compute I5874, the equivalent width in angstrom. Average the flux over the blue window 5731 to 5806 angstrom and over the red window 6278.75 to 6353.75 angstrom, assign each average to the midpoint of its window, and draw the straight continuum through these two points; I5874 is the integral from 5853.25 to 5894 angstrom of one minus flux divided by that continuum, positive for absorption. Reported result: 2.51 angstrom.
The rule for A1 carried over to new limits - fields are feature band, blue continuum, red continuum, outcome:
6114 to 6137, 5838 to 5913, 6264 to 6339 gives -0.05 mag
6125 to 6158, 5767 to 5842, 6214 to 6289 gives -0.04 mag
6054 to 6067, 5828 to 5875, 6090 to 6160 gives -0.02 mag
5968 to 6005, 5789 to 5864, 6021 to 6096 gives 0.03 mag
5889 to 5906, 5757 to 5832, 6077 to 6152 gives 0.21 mag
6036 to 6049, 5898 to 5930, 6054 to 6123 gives -0.04 mag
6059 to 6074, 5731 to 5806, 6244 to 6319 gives -0.06 mag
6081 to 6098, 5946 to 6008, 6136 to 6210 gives -0.03 mag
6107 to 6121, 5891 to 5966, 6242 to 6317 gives -0.06 mag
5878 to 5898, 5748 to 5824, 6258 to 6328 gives 0.18 mag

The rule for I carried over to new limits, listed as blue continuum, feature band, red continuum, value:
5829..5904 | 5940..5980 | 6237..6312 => -0.057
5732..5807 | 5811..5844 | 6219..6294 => -0.049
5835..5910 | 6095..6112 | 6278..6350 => -0.076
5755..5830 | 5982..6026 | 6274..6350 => 0.000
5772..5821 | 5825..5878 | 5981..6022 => -0.012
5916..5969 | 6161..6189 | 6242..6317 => -0.003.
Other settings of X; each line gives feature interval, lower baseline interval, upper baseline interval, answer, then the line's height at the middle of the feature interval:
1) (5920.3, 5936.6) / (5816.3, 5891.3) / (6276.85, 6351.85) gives 0.0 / 4.61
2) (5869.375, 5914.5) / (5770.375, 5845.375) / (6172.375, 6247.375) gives 4.6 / 4.7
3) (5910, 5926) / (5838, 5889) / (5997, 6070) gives 0.0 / 4.62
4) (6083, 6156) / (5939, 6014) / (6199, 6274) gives -3.2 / 4.45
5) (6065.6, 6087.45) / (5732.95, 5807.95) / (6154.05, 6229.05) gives -1.3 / 4.5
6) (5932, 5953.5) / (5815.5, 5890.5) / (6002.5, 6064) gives 0.1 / 4.68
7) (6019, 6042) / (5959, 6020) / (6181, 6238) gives -0.8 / 4.59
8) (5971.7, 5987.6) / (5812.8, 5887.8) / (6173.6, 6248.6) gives -0.3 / 4.58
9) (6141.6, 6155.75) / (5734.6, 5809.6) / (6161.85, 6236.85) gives -0.6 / 4.42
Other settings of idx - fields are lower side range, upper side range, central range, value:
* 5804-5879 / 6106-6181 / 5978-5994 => 0.1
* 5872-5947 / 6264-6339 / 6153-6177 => 0.0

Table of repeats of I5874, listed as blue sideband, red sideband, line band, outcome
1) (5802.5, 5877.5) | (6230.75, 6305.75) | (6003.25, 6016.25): 0.1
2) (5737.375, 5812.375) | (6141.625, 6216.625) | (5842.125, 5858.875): -0.2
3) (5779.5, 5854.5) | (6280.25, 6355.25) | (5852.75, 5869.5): 0.4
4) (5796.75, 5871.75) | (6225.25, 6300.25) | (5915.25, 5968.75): 0.3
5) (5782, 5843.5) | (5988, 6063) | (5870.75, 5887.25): 1.4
